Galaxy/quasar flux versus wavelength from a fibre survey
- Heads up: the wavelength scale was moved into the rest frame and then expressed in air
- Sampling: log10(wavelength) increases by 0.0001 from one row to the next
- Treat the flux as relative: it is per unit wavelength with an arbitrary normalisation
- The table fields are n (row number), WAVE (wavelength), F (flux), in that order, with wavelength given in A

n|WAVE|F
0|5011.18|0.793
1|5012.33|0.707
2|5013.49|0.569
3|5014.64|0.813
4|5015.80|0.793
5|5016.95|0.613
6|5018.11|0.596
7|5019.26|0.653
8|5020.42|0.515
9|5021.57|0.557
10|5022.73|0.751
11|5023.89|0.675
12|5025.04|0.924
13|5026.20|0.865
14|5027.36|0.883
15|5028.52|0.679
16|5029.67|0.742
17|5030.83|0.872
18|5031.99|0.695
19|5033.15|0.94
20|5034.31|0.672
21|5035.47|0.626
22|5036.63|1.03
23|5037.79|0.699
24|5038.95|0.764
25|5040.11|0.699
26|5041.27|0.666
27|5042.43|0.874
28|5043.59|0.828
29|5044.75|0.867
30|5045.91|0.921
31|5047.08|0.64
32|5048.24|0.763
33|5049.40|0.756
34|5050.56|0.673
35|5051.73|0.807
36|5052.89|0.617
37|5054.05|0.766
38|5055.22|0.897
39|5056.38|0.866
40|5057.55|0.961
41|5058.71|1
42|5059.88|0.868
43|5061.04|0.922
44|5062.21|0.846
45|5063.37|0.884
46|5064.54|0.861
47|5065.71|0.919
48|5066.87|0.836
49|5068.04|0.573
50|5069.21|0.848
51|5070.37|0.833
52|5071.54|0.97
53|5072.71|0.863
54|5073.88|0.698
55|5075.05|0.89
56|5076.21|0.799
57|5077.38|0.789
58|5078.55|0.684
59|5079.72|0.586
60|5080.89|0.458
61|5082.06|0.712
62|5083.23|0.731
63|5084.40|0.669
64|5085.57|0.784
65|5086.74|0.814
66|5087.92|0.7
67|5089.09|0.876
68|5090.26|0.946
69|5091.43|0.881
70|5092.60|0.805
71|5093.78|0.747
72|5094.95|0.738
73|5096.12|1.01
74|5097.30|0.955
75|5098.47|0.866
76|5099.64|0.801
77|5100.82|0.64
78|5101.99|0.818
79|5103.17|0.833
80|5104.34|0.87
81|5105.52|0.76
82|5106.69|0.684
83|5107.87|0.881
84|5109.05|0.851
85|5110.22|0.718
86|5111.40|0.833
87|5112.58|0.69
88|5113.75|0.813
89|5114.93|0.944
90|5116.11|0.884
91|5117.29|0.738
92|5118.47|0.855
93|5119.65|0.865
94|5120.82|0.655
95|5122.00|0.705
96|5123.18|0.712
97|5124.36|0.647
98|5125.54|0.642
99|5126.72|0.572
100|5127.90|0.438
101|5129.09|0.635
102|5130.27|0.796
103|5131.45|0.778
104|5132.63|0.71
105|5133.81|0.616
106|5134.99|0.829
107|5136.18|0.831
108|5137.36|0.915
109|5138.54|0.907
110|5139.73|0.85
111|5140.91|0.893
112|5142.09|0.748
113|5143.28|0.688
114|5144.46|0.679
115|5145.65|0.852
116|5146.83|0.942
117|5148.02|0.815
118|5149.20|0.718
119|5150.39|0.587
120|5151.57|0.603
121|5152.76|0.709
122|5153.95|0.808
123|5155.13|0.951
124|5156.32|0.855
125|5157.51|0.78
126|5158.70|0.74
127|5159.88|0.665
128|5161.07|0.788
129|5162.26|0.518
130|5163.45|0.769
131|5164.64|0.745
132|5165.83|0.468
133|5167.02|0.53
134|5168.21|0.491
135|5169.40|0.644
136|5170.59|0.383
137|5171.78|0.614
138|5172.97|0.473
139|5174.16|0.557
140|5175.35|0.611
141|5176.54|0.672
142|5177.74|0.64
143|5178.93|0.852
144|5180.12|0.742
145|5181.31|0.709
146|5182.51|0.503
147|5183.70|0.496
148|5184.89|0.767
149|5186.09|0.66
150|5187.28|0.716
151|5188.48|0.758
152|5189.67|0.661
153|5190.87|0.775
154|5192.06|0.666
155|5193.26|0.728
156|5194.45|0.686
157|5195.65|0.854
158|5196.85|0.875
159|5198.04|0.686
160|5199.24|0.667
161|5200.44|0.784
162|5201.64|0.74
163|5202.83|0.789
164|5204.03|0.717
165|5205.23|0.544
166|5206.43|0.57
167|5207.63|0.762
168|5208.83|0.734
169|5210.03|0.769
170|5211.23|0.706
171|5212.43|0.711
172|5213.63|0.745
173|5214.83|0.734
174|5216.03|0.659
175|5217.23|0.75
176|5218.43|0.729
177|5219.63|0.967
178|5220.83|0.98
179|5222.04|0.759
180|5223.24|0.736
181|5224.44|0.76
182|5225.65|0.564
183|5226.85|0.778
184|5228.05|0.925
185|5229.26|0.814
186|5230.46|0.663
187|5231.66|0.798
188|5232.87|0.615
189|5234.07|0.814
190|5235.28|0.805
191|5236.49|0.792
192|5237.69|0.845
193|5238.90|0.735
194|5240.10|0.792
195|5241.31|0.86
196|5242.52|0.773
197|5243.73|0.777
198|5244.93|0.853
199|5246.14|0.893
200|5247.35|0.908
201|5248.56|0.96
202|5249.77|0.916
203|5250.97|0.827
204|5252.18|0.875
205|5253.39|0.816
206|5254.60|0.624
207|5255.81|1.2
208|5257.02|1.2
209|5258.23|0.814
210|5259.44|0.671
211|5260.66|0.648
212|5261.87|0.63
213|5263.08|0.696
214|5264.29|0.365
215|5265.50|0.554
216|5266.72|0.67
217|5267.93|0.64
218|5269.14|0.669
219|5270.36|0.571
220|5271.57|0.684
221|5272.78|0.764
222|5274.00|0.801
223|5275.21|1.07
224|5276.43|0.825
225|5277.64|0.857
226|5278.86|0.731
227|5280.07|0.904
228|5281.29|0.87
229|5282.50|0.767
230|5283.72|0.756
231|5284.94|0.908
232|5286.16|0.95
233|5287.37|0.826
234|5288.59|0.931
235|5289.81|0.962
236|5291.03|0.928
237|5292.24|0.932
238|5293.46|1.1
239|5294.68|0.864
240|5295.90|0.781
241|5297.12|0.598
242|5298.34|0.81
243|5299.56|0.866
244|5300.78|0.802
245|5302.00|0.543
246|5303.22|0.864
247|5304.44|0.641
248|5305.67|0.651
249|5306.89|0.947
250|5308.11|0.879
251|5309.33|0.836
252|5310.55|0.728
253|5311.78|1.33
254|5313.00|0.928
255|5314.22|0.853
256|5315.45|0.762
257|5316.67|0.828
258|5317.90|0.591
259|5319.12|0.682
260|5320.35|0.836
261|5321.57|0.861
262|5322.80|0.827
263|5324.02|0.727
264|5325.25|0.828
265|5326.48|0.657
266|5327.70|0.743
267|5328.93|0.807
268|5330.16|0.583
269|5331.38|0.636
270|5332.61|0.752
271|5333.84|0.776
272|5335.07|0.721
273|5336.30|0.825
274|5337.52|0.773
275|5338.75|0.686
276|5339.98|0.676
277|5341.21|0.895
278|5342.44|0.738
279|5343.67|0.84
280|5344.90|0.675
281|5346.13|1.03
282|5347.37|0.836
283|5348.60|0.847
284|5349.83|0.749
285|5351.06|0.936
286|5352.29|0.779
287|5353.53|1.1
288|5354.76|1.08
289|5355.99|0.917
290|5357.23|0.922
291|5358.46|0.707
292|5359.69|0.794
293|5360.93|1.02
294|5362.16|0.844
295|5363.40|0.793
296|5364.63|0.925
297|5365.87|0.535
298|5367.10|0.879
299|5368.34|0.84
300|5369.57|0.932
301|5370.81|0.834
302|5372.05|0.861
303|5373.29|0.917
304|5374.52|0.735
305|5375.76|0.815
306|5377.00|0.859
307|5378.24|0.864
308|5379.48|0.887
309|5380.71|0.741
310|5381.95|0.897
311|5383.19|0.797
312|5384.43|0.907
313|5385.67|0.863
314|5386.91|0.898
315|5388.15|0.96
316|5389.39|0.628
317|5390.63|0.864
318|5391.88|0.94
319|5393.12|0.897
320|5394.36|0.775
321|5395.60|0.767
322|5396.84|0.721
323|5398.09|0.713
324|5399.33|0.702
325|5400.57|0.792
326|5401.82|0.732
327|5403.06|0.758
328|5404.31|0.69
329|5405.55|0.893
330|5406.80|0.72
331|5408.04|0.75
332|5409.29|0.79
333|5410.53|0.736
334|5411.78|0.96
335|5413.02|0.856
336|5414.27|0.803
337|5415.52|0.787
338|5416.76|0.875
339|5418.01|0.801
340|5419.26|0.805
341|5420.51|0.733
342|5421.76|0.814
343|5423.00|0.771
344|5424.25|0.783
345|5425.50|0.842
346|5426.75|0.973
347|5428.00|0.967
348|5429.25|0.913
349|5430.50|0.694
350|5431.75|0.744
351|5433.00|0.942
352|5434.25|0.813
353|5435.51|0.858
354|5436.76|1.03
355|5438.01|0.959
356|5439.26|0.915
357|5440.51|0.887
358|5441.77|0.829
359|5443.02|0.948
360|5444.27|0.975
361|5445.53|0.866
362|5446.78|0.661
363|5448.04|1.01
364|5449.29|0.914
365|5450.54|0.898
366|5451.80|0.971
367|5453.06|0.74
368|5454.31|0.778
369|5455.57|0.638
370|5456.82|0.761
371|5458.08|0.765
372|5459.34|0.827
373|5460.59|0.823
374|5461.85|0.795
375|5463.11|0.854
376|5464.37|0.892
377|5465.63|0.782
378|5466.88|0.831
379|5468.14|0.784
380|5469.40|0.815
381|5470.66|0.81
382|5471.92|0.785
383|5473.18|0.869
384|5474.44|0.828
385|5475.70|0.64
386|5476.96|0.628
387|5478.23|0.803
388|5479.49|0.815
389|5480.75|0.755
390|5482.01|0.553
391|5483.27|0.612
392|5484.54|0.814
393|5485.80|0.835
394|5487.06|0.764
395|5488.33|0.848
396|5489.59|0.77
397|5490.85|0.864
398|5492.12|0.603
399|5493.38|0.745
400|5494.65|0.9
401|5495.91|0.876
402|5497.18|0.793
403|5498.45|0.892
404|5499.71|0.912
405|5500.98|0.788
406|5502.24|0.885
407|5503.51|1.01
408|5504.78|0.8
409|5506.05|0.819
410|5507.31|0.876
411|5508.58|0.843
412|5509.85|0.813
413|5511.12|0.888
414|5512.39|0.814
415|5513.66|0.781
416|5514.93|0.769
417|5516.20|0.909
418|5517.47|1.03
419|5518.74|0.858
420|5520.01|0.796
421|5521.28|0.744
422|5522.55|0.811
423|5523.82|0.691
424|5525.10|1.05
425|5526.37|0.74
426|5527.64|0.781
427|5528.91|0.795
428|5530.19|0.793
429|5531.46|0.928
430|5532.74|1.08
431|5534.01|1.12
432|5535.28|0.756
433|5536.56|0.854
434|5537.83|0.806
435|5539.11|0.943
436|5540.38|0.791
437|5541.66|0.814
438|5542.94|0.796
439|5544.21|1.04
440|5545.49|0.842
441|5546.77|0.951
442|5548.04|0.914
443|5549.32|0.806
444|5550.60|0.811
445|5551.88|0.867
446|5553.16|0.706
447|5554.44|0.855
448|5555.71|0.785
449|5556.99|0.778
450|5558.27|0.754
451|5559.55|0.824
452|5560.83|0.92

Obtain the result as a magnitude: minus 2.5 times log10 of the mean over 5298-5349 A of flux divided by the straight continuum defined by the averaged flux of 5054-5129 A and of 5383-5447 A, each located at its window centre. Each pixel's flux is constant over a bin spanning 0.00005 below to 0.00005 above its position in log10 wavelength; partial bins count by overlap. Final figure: 0.042 mag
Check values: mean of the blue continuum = 0.791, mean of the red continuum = 0.83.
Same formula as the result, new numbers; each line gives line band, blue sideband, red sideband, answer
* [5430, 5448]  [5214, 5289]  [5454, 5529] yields -0.09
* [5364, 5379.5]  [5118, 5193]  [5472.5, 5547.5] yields -0.07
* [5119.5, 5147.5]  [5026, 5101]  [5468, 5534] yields 0.08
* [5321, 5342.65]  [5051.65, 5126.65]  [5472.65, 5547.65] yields 0.09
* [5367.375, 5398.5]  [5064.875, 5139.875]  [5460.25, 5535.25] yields -0.04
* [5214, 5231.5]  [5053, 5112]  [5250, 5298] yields 0.04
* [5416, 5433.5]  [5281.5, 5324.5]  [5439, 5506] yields -0.02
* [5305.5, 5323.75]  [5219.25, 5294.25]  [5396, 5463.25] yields -0.03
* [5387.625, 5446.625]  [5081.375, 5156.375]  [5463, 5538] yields -0.02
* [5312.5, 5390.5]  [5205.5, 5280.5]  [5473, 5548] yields -0.03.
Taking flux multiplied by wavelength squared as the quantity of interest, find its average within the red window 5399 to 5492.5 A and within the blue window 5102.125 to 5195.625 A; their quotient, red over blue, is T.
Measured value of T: 1.3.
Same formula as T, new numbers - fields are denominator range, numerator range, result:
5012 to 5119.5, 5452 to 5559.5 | 1.23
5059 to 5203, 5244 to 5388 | 1.18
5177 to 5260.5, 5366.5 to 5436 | 1.15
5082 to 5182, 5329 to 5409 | 1.20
